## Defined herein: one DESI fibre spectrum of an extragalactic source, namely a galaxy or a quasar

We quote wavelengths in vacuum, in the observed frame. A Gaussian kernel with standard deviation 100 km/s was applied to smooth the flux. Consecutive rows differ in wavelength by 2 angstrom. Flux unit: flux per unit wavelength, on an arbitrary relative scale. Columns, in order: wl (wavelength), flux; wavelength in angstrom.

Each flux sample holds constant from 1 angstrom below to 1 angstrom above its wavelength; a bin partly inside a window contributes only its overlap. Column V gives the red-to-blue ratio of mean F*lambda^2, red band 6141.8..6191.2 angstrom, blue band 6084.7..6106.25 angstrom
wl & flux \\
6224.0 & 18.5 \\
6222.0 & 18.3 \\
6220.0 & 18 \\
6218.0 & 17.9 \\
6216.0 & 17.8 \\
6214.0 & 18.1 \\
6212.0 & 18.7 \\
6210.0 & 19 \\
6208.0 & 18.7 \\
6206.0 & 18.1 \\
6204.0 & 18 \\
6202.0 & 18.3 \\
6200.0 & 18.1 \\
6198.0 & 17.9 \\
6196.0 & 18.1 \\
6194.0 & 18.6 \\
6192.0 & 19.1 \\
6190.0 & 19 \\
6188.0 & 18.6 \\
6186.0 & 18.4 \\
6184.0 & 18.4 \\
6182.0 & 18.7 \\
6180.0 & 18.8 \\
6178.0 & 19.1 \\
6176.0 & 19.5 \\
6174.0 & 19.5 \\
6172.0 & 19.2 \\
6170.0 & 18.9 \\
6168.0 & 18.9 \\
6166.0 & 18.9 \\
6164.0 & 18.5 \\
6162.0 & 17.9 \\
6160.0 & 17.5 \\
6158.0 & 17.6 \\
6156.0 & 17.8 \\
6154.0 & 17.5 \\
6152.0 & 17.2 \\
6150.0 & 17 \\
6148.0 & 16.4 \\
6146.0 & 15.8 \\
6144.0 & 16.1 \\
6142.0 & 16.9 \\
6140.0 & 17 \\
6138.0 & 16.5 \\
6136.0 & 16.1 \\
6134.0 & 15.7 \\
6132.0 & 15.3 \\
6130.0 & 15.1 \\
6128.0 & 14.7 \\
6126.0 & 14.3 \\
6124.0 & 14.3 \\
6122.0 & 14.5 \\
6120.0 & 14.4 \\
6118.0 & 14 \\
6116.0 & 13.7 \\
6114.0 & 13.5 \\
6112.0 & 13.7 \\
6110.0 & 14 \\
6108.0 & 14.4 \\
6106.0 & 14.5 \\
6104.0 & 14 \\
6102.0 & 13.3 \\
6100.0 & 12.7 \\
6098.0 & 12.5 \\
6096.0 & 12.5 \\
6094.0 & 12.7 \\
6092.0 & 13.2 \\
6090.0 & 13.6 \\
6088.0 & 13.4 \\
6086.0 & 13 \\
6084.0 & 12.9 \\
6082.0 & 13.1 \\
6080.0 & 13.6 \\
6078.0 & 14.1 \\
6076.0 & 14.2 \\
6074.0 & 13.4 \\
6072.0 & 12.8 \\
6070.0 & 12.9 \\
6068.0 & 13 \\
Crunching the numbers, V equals 1.41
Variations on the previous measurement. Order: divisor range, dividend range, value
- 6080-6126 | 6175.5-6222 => 1.40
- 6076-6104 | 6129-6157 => 1.27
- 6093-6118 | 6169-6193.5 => 1.44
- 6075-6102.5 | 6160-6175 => 1.46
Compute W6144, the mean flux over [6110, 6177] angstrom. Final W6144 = 16.4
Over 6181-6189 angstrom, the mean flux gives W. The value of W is 18.5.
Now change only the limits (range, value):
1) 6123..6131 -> 14.6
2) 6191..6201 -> 18.4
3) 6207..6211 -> 18.9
